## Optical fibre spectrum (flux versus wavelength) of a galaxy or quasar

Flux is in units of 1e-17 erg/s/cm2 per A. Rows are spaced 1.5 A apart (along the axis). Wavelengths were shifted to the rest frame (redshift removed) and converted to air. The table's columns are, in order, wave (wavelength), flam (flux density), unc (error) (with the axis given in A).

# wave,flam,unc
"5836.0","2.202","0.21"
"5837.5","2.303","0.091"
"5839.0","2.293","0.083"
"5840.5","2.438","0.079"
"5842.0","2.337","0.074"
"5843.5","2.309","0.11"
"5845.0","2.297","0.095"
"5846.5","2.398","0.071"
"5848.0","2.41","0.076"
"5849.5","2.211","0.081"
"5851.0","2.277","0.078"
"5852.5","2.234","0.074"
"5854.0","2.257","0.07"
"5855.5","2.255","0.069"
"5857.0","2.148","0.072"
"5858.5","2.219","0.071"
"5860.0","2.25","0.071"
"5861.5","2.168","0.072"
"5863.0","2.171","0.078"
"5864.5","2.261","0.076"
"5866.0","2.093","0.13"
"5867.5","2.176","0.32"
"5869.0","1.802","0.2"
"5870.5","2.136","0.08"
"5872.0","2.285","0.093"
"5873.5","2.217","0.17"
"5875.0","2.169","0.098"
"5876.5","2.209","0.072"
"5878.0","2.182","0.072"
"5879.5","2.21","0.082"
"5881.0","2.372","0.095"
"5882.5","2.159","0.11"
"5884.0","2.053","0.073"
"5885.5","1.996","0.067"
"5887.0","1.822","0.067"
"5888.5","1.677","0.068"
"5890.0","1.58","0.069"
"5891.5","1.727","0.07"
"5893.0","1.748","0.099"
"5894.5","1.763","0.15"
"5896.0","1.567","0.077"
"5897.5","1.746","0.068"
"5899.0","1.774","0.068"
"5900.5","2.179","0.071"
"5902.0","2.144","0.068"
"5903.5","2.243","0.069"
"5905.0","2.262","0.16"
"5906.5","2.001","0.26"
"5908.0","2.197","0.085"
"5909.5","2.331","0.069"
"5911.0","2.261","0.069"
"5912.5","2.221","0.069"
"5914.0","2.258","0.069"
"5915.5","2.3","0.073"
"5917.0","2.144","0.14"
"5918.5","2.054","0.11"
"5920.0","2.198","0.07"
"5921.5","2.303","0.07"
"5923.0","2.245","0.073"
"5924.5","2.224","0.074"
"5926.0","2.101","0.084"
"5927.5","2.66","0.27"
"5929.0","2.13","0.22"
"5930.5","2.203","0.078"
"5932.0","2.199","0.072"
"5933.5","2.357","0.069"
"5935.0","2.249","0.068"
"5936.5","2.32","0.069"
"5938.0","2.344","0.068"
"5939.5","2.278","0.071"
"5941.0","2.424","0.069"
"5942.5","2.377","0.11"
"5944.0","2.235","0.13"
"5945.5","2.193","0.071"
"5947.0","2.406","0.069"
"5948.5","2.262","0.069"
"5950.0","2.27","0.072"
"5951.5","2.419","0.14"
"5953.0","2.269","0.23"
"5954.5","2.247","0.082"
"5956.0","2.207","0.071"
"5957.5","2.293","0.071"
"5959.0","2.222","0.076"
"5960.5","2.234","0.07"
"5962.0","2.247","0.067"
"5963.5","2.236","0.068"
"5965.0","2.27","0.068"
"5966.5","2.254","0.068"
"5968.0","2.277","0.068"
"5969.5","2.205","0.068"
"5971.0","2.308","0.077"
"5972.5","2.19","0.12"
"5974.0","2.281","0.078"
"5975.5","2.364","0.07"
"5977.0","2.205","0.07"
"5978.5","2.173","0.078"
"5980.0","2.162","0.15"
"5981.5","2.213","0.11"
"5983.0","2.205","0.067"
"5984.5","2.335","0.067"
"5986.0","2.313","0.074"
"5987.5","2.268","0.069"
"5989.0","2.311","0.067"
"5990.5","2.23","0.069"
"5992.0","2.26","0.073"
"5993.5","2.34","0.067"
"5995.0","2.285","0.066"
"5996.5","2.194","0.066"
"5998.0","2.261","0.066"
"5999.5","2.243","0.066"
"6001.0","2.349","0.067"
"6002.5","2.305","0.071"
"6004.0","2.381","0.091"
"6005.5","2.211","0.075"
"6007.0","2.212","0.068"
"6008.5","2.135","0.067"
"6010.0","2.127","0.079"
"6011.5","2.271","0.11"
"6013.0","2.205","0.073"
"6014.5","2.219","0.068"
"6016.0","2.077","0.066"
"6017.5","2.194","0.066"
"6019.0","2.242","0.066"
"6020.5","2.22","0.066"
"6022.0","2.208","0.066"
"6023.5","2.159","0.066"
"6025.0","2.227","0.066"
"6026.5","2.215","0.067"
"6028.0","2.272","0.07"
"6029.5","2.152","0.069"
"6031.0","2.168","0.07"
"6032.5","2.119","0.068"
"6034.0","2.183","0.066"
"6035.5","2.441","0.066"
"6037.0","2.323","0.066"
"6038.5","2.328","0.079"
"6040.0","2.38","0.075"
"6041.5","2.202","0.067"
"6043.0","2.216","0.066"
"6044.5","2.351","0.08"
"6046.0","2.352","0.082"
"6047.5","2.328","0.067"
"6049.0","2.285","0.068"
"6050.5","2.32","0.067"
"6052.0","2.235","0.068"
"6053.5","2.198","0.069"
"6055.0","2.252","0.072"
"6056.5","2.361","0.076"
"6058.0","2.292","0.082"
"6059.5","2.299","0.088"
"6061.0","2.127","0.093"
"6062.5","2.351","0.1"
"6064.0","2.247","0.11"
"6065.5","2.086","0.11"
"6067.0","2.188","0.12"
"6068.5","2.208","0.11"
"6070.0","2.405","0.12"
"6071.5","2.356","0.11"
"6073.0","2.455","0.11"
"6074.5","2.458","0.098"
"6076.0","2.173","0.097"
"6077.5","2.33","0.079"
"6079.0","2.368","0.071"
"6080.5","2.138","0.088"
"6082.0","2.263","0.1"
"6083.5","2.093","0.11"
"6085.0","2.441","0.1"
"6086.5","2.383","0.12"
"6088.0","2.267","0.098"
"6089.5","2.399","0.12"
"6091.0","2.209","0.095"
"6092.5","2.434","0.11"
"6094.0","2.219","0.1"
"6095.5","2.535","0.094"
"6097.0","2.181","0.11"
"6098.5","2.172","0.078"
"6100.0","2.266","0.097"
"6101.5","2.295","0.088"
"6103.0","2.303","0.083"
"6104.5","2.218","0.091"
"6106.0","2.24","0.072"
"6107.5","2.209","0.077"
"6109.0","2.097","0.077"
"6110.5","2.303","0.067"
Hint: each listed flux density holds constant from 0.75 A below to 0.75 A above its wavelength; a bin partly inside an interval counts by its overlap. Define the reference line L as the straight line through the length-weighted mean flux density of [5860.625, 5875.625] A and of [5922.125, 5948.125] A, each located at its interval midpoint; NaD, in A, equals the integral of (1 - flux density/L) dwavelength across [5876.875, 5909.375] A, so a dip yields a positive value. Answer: 3.3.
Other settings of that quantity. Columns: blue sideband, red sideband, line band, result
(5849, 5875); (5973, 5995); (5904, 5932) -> -0.08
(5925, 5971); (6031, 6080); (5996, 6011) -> 0.26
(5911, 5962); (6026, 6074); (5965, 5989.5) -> 0.17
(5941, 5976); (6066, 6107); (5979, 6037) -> 1.20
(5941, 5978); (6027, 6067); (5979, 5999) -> 0.09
